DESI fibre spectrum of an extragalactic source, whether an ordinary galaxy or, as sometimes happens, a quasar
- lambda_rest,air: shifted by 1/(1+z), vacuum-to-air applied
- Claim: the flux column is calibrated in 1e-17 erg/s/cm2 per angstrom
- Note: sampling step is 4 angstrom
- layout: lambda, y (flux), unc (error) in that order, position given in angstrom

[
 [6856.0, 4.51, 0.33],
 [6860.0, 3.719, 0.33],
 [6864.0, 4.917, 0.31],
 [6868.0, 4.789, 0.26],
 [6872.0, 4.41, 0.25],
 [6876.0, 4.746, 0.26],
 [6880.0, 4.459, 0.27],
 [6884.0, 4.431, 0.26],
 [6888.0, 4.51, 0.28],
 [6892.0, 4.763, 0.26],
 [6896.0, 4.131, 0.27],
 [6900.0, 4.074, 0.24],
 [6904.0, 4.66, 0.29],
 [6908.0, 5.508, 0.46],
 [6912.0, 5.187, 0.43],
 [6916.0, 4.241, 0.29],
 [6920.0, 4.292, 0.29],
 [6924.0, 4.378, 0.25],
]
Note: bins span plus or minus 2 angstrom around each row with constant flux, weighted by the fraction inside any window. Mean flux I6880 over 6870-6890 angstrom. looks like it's 4.51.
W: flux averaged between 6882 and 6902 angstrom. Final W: 4.38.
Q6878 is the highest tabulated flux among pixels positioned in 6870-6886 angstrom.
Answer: 4.746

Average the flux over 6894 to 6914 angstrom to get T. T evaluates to 4.71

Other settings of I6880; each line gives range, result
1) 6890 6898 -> 4.45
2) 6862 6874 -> 4.71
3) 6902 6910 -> 5.08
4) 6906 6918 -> 4.98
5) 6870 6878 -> 4.58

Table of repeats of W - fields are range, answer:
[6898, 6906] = 4.37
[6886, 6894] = 4.64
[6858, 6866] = 4.32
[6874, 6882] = 4.6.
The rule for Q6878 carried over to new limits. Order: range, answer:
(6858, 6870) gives 4.917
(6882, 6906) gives 4.763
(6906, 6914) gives 5.508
